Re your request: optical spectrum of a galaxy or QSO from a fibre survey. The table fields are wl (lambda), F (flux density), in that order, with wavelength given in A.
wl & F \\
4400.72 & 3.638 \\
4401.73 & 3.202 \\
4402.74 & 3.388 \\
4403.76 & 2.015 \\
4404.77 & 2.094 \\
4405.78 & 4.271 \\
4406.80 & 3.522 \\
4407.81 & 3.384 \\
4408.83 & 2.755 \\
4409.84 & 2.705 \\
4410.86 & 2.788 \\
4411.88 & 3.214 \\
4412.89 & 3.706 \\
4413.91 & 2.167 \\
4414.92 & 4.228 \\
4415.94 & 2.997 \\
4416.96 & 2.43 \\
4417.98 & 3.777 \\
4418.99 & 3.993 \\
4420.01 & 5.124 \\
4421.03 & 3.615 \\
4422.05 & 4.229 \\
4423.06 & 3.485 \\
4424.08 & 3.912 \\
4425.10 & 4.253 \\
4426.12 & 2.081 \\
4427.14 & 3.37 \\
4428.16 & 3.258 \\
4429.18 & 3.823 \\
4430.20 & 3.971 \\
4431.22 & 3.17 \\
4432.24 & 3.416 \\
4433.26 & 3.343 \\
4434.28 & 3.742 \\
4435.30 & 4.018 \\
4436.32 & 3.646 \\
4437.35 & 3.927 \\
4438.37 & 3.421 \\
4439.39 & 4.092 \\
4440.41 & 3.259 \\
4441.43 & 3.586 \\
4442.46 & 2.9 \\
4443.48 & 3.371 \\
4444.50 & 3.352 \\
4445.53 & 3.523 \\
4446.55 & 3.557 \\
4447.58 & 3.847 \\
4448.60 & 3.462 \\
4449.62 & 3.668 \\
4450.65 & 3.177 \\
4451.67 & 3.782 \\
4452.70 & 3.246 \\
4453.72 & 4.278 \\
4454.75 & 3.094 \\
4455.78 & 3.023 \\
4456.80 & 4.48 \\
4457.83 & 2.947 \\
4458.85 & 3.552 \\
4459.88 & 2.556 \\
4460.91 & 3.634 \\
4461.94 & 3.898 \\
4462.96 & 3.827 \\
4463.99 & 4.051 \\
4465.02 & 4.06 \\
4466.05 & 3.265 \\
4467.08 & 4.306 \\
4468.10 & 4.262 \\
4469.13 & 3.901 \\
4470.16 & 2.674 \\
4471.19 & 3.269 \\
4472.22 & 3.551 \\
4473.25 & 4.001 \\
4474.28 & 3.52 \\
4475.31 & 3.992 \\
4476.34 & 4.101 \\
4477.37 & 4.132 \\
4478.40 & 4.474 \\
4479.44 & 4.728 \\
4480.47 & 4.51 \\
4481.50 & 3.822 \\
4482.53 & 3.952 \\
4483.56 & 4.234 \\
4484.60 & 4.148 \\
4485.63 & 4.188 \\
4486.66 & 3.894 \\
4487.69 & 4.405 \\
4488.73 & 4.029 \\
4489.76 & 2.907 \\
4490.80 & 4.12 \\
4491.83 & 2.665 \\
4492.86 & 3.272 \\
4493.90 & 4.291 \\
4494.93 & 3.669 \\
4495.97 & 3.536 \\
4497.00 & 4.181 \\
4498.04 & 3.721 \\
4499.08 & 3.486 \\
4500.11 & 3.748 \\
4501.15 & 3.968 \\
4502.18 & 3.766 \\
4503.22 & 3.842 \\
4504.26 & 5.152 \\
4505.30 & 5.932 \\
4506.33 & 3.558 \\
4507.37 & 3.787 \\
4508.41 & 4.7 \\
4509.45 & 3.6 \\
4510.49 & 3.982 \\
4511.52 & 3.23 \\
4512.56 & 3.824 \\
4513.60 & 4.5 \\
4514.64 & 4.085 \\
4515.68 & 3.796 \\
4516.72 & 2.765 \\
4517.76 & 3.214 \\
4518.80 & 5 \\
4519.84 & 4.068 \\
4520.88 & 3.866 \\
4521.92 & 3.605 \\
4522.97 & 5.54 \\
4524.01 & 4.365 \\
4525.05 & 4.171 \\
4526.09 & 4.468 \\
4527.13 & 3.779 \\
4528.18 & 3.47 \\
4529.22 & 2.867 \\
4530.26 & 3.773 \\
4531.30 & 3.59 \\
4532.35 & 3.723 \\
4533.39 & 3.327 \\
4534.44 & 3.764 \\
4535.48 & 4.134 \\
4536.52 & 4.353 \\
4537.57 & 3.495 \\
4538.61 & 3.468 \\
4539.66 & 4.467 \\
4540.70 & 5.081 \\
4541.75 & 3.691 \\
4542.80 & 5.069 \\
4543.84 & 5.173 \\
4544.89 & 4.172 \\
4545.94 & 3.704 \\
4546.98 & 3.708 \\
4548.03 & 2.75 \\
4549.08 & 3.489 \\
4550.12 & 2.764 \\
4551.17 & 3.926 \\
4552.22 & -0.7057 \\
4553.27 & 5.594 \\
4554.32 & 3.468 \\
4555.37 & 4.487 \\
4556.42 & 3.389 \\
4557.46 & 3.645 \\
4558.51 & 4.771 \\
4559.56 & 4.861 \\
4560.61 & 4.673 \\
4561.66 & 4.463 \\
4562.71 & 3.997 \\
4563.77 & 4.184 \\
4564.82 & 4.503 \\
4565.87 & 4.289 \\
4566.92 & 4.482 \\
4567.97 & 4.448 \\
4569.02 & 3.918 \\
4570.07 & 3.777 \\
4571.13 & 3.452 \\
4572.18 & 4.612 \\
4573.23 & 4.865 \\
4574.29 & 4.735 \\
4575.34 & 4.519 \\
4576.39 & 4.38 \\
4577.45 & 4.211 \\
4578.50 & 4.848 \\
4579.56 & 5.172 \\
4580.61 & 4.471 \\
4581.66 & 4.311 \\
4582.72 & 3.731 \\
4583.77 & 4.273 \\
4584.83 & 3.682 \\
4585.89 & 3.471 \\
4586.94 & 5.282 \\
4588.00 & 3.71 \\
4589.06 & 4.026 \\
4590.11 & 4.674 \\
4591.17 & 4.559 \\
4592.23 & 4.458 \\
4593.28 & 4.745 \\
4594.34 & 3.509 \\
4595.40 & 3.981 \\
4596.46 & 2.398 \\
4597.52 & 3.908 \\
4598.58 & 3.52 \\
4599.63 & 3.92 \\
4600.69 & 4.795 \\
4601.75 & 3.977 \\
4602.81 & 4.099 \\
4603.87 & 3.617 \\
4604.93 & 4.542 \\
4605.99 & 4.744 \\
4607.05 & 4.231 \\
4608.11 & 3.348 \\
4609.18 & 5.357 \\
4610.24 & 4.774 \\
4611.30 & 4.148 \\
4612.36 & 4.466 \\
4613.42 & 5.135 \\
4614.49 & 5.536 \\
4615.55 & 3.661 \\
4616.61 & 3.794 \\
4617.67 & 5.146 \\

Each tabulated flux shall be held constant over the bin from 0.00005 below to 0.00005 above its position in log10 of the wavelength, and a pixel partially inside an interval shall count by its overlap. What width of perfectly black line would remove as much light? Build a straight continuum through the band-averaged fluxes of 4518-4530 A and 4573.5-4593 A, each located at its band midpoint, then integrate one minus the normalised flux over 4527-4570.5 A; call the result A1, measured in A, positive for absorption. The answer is 3.1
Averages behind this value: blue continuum 4.08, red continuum 4.37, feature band 3.91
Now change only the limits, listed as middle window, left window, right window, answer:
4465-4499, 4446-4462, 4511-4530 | -1.7 A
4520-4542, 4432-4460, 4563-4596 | 0.3 A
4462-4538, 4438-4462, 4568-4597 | -3.3 A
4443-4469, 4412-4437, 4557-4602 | 0.7 A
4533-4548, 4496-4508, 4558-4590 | 0.5 A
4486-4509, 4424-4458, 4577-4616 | -0.9 A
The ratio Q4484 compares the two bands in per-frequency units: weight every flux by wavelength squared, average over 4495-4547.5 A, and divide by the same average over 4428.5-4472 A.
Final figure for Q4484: 1.15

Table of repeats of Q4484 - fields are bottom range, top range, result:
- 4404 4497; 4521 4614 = 1.19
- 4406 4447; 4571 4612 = 1.31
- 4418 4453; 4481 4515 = 1.12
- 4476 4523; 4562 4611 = 1.10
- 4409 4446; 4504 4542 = 1.20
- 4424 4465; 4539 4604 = 1.23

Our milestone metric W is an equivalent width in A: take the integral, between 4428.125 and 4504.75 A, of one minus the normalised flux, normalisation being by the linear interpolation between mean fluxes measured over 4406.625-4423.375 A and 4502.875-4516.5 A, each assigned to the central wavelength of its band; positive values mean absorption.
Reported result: 1.4 A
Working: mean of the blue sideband 3.42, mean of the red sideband 4.13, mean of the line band 3.73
